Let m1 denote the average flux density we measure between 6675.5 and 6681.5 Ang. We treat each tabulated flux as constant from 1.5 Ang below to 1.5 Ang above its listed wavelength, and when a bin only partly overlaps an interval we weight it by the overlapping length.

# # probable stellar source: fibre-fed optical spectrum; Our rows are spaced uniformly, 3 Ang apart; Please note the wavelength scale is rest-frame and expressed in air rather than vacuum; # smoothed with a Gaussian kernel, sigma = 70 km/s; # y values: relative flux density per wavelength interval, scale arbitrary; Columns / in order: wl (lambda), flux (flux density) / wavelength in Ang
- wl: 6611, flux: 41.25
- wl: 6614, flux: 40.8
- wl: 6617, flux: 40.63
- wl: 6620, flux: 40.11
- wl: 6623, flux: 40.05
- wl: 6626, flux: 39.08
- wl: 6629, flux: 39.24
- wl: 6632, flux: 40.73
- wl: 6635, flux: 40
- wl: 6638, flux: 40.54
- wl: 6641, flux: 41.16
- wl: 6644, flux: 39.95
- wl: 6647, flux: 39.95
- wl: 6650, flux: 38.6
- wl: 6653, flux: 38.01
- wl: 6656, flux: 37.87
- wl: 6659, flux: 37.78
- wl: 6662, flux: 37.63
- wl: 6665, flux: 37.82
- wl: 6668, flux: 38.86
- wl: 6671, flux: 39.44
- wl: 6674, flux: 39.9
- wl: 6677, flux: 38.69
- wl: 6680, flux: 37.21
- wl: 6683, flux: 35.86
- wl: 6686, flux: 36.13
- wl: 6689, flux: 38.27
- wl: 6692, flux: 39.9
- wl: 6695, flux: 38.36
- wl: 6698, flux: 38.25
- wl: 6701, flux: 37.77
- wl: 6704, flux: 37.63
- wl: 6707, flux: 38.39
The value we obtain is 37.9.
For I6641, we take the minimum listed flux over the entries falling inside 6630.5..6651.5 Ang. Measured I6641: 38.6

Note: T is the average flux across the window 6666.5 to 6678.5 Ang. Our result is 39.2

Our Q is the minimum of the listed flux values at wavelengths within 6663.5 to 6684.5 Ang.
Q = 35.86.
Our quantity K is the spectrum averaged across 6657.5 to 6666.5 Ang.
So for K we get 37.7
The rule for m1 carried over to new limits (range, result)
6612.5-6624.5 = 40.4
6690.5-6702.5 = 38.6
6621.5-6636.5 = 39.8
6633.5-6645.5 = 40.4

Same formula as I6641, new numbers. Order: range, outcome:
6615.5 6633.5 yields 39.08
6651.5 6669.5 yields 37.63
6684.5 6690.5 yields 36.13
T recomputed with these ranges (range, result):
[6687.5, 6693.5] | 39.1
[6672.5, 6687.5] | 37.6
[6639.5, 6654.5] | 39.5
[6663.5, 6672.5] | 38.7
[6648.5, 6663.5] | 38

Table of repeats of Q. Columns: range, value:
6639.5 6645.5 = 39.95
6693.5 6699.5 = 38.25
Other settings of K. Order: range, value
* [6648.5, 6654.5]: 38.3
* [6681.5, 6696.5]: 37.7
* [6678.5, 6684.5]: 36.5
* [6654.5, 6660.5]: 37.8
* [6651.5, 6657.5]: 37.9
